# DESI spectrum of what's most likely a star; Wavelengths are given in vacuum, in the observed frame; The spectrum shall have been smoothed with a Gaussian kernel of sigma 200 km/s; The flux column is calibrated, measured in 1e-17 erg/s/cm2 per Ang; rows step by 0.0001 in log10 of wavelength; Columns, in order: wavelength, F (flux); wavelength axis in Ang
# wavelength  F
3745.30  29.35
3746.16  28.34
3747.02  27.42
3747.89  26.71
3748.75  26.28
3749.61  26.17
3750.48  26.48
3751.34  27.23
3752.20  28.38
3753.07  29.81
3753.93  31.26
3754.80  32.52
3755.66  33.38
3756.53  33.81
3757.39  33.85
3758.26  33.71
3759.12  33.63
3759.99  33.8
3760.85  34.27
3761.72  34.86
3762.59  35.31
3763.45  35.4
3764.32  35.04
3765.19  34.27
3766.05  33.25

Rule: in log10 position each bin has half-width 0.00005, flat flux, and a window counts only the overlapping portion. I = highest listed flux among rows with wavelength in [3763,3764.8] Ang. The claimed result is 35.4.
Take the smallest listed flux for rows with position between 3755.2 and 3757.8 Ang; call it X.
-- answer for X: 33.38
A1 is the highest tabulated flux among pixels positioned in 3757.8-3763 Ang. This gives 35.31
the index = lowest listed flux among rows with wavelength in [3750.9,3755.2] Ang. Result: 27.23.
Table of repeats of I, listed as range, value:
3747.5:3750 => 26.71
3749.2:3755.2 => 32.52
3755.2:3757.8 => 33.85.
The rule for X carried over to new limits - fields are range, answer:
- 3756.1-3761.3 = 33.63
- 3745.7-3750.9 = 26.17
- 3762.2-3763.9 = 35.31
